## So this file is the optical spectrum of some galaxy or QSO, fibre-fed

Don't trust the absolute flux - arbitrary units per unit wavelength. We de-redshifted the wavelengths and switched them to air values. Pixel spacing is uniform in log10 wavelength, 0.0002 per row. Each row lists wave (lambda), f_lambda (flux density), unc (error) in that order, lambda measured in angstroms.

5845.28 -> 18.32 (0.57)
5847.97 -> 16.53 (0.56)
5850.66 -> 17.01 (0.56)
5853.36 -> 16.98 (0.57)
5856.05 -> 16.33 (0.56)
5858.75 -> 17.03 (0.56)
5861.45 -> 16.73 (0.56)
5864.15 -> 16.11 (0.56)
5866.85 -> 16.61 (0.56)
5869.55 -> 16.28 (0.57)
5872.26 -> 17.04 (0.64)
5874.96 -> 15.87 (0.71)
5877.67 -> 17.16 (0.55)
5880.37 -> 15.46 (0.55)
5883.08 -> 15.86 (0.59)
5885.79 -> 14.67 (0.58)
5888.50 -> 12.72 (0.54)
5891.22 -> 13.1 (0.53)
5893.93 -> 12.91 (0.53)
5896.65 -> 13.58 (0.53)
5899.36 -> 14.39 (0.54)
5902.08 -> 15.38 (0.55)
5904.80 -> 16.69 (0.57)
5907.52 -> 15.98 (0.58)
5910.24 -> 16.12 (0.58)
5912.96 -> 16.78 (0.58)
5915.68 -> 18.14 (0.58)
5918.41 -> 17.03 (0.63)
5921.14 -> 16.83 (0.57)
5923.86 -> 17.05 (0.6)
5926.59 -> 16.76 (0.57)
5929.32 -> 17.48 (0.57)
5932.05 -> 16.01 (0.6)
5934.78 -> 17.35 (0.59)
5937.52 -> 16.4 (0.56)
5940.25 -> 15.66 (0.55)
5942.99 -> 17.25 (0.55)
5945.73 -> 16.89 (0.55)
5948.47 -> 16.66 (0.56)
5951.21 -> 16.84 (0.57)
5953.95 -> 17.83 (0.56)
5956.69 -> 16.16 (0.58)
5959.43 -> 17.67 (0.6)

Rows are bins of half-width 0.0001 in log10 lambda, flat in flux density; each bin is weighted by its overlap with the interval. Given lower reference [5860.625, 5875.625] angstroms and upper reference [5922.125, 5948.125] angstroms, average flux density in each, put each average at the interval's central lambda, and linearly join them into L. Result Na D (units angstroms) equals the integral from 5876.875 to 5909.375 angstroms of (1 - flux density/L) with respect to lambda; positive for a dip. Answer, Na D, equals 3.46 angstroms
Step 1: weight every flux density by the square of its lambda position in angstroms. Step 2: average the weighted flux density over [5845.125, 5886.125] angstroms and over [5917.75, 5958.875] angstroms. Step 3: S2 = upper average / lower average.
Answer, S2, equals 1.05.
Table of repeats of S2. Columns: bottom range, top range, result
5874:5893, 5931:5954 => 1.14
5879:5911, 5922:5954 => 1.16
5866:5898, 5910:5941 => 1.13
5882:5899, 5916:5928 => 1.25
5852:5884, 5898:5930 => 1.02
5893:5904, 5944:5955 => 1.22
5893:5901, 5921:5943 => 1.23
